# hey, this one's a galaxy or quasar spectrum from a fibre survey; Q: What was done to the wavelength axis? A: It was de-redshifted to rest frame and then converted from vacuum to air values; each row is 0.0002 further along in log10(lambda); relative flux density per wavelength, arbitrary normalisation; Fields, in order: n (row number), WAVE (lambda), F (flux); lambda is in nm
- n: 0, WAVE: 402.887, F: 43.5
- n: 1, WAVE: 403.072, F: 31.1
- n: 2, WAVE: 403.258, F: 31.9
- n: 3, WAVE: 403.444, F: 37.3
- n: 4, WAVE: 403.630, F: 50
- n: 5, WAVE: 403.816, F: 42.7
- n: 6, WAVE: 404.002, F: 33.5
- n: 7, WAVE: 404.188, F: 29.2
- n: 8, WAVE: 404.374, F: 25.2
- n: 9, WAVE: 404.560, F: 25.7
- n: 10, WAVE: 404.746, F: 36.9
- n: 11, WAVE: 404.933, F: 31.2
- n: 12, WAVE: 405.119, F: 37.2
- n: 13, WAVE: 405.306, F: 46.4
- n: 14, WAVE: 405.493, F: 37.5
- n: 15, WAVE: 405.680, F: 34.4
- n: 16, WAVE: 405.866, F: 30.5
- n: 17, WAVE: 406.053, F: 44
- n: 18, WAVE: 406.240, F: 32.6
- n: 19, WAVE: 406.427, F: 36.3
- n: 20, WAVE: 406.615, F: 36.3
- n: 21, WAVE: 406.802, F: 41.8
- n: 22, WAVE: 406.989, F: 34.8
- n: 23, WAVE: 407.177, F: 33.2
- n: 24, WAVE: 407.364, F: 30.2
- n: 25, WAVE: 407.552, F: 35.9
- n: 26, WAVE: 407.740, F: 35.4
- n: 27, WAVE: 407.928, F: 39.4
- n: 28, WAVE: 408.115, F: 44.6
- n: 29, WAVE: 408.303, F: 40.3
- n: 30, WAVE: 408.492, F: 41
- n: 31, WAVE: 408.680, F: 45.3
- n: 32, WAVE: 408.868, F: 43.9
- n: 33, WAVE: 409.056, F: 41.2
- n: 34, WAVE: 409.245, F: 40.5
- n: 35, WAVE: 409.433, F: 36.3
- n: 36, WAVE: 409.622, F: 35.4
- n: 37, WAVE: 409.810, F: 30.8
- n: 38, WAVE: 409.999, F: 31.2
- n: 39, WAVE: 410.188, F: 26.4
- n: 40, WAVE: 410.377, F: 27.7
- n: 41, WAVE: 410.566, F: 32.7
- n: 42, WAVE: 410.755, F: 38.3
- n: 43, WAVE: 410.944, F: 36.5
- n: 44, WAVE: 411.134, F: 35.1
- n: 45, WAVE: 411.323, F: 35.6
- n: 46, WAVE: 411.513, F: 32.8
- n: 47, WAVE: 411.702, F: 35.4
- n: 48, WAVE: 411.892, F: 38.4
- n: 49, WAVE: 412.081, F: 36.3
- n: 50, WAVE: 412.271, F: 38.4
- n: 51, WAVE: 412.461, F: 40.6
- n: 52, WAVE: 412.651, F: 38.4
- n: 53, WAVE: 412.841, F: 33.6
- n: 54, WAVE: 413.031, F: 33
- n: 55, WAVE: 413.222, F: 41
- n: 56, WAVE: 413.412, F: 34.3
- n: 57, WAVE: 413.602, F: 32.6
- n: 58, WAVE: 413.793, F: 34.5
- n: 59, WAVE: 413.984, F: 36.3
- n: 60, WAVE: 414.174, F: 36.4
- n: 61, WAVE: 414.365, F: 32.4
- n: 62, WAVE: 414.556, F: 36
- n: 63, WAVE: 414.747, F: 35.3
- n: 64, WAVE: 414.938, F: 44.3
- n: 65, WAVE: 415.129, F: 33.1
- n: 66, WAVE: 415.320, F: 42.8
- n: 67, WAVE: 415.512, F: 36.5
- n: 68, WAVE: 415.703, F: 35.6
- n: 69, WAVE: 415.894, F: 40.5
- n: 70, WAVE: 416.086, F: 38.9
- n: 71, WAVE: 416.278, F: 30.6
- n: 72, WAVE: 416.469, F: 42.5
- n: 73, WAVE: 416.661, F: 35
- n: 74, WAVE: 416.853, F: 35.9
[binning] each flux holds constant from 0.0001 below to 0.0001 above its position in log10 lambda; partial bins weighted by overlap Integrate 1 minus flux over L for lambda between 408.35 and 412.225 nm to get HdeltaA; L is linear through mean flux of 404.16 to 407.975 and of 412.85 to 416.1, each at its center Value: -0.04 nm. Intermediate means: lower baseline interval 35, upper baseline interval 36.5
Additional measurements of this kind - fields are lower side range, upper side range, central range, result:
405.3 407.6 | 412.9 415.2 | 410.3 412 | 0.05 nm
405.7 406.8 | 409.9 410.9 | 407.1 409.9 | -0.38 nm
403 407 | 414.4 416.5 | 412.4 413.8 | 0.04 nm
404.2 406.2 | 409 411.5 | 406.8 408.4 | -0.12 nm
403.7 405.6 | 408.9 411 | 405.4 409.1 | -0.35 nm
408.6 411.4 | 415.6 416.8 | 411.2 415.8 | 0.02 nm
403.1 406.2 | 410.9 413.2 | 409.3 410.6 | 0.16 nm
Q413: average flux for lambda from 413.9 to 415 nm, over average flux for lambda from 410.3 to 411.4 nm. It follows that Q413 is 1.06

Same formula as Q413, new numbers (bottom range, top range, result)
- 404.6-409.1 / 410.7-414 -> 0.96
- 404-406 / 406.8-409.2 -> 1.16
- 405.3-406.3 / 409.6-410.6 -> 0.82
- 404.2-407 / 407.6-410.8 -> 1.05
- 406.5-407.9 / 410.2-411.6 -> 0.95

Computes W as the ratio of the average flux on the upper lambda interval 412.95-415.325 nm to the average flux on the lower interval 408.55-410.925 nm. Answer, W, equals 1.0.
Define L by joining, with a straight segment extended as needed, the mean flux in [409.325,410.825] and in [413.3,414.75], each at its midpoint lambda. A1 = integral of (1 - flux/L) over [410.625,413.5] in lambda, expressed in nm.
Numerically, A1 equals -0.25 nm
